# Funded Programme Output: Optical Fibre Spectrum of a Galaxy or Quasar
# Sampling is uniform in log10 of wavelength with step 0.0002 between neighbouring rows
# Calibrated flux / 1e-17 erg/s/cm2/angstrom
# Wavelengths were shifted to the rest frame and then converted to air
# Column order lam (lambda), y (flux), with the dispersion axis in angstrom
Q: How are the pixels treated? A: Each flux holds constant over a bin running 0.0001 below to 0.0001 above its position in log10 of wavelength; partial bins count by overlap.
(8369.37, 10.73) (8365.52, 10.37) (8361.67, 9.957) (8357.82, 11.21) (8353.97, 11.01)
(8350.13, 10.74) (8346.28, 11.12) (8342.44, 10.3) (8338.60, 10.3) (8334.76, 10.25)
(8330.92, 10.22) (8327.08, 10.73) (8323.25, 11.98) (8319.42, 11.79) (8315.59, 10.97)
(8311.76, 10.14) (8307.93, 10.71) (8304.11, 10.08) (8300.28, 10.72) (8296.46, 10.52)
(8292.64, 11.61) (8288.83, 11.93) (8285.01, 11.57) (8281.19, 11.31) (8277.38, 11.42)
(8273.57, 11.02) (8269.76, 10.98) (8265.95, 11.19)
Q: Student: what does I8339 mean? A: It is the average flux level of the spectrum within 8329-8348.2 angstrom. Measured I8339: 10.4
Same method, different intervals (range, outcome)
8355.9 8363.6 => 10.6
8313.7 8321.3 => 11.4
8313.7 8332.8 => 11.1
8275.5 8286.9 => 11.4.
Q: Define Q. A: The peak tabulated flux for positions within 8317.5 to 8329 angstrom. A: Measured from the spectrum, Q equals 11.98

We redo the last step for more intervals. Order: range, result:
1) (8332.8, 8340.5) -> 10.3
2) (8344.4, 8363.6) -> 11.21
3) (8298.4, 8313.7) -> 10.72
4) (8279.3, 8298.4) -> 11.93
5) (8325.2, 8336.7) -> 10.73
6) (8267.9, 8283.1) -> 11.42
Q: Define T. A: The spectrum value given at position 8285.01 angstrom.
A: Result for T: 11.57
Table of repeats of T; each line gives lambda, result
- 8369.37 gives 10.73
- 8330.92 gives 10.22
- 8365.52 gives 10.37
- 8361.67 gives 9.957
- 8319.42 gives 11.79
